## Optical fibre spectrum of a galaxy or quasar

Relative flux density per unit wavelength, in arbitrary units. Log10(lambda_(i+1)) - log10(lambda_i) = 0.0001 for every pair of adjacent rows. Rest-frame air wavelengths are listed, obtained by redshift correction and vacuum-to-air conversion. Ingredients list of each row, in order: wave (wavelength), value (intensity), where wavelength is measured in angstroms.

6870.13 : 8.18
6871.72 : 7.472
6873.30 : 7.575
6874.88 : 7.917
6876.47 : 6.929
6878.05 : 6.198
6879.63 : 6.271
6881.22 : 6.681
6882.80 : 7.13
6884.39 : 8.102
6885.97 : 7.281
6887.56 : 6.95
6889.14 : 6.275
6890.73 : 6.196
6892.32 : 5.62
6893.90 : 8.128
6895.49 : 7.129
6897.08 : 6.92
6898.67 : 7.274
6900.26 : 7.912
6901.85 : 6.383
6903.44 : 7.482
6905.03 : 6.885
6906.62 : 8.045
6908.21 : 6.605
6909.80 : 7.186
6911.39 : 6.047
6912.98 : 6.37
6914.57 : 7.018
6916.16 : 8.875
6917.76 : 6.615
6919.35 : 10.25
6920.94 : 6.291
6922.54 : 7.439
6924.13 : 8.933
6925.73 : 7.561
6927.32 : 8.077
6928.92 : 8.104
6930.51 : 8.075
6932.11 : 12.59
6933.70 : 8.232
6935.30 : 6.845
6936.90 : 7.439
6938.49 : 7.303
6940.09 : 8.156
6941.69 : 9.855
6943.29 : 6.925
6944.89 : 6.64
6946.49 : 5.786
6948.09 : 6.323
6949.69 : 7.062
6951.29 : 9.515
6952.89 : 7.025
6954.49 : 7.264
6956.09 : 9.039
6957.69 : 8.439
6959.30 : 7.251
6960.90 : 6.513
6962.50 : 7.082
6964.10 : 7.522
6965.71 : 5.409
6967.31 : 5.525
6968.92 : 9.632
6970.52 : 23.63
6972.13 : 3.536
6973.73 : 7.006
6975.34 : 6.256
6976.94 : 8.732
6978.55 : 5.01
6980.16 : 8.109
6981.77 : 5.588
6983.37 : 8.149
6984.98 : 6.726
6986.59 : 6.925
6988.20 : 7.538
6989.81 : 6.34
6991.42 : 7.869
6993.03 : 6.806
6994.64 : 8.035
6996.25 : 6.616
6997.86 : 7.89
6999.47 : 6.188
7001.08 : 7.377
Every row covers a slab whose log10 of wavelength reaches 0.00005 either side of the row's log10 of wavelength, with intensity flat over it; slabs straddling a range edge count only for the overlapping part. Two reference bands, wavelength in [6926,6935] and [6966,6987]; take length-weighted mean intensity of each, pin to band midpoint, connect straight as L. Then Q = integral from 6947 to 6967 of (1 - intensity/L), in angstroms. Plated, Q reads 2.53 angstroms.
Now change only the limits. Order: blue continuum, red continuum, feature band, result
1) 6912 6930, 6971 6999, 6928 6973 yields -3.97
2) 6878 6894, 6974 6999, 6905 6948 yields -4.97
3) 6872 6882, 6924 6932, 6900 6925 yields 1.95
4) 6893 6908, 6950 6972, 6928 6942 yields -0.77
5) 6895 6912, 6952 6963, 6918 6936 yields -2.63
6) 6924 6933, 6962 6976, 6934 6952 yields 2.63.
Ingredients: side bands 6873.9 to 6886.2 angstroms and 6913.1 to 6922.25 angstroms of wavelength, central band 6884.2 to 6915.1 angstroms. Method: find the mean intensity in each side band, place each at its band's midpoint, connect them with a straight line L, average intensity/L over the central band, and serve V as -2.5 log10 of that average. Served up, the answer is 0.06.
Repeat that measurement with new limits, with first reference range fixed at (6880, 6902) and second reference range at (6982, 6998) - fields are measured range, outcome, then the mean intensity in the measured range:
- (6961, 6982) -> -0.11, 7.94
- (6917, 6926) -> -0.12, 7.87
